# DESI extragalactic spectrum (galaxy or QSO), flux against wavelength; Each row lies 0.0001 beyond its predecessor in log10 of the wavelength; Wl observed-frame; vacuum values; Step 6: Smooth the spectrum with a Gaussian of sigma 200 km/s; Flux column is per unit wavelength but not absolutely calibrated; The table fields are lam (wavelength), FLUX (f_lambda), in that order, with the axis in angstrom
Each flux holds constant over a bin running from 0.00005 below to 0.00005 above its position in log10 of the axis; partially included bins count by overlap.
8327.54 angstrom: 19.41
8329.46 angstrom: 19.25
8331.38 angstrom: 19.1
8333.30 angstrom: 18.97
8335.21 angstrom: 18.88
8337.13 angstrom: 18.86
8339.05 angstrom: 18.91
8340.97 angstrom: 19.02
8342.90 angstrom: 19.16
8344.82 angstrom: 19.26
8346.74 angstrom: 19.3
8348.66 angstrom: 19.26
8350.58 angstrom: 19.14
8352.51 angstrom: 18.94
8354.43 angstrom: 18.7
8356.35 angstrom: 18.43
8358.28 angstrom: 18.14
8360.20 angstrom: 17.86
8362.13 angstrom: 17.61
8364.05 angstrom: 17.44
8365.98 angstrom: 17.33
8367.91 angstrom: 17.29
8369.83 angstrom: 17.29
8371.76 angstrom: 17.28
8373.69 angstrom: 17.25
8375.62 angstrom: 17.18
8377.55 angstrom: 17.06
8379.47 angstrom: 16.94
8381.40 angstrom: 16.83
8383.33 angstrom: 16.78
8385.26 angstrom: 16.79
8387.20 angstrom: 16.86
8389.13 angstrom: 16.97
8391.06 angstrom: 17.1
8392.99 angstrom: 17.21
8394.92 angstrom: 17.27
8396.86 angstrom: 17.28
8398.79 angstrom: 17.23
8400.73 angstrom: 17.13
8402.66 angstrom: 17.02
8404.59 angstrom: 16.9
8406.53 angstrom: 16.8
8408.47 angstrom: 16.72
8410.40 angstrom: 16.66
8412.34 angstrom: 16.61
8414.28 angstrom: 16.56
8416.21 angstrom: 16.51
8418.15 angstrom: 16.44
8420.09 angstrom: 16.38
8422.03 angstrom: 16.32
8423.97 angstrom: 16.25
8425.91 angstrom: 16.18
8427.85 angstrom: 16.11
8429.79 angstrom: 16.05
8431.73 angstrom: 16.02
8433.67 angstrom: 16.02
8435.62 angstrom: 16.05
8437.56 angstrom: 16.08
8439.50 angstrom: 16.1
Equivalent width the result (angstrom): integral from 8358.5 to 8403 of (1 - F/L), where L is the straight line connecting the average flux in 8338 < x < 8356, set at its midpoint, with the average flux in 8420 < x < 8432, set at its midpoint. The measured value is 1.57 angstrom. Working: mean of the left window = 19.1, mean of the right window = 16.2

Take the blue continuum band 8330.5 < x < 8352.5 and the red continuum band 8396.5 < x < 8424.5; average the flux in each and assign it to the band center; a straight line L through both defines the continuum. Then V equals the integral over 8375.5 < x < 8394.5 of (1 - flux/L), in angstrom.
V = 0.7 angstrom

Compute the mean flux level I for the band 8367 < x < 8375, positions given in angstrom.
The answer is 17.3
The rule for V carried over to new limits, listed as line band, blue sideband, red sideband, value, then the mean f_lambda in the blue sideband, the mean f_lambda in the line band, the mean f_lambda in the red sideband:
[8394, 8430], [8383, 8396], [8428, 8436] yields -0.4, 17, 16.7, 16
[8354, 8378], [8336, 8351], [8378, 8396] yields 0.6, 19.1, 17.6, 17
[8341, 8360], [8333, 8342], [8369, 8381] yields -0.6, 18.9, 18.9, 17.2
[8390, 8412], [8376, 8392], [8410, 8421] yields -0.4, 16.9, 17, 16.5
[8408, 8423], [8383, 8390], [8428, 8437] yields -0.2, 16.8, 16.5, 16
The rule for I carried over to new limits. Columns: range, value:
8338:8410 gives 17.7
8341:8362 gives 18.8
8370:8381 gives 17.1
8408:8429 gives 16.4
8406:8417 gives 16.6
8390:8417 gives 16.9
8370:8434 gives 16.8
